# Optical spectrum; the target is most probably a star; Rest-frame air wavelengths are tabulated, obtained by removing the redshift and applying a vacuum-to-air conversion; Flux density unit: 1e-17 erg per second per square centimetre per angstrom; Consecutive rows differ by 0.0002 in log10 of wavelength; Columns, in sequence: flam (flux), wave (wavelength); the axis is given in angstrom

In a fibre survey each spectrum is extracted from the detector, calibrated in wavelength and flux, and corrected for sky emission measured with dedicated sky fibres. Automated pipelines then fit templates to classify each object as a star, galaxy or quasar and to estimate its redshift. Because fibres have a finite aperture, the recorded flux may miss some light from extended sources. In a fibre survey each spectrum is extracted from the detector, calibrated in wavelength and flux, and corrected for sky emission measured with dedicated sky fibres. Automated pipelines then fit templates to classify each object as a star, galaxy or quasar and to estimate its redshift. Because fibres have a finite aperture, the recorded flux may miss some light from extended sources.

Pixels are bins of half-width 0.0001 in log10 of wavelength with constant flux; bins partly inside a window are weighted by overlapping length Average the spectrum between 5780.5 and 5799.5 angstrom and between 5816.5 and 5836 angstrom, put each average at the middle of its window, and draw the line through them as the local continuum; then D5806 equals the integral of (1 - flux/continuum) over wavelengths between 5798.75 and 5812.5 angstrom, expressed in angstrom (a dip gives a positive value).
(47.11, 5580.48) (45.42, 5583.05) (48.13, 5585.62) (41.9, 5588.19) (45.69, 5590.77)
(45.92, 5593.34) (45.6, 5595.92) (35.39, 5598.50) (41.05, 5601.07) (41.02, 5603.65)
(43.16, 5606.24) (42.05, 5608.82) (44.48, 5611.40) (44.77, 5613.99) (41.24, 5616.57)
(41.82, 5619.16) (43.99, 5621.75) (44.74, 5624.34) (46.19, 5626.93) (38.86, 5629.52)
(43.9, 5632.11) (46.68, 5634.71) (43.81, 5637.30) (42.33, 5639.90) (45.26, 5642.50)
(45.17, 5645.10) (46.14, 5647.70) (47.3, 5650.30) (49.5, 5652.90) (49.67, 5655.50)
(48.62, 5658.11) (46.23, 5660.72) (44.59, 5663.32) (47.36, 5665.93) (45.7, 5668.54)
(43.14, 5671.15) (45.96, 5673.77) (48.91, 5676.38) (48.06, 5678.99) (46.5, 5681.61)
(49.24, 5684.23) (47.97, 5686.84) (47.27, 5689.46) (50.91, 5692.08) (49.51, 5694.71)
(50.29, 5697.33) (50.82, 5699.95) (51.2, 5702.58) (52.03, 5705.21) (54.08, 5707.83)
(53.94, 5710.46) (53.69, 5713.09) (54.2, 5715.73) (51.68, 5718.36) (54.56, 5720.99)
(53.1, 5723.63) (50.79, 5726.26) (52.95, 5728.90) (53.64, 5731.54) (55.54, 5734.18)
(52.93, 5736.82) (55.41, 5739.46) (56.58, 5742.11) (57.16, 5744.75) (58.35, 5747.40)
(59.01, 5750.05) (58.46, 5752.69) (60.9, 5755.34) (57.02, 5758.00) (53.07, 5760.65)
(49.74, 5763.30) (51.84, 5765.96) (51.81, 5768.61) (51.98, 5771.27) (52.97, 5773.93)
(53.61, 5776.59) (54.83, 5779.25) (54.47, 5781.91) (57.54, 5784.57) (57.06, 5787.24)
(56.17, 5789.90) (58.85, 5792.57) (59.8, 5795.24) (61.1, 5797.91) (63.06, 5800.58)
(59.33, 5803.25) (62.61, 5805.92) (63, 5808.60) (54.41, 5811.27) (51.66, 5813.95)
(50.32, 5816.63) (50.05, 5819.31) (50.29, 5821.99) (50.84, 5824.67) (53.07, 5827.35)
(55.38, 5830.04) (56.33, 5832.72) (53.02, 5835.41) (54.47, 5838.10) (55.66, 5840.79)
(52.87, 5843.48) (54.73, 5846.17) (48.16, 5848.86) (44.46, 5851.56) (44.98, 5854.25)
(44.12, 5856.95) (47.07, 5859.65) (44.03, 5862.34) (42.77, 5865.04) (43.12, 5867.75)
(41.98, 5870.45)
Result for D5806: -1.2 angstrom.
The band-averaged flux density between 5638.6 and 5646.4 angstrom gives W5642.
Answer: 44.2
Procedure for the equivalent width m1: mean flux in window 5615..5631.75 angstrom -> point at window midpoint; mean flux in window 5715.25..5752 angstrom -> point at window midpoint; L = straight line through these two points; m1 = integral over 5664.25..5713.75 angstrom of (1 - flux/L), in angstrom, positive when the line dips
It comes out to 0.8 angstrom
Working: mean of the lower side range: 42.9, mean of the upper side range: 54.8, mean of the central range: 49.2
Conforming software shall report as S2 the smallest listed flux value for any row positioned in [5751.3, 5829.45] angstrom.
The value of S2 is 49.74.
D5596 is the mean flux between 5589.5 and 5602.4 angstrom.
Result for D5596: 42.7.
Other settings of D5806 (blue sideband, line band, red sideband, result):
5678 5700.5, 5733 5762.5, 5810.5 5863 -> -4.1 angstrom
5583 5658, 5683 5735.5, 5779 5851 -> -2.7 angstrom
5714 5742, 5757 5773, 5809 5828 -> 0.1 angstrom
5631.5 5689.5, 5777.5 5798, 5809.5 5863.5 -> -3.1 angstrom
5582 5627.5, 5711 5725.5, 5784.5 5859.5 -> -1.3 angstrom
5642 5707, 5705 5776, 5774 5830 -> -3.1 angstrom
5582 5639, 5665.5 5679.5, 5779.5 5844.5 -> 0.3 angstrom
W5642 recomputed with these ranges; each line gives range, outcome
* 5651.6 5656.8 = 49.6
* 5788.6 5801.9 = 59.8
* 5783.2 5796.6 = 57.9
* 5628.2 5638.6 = 43.3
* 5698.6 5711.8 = 52.4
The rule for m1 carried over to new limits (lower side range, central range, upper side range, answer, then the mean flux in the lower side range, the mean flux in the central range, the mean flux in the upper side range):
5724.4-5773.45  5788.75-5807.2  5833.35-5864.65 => -2.8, 54.8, 60.2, 49.4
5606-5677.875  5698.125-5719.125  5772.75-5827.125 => -1.2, 45.1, 52.7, 56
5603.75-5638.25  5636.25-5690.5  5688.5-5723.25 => 1.2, 43.4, 46.6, 51.9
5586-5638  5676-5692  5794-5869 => -0.7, 43.2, 48.2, 52.5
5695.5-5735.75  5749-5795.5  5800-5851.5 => -1.6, 52.8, 55.4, 54.3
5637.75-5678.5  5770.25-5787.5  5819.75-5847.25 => -1.1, 46.4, 54.5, 53.5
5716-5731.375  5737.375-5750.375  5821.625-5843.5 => -1.0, 52.8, 56.9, 53.7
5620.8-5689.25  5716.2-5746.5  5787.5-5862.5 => -2.8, 46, 54.1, 53.8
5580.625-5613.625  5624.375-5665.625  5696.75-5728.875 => 1.4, 43.5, 45.6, 52.6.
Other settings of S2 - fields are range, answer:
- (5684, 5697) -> 47.27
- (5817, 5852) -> 44.46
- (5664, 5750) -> 43.14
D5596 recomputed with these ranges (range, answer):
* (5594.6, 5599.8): 40.5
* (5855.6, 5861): 45.6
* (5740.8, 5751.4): 57.8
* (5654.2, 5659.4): 49.1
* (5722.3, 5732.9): 52.6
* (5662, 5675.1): 45.4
